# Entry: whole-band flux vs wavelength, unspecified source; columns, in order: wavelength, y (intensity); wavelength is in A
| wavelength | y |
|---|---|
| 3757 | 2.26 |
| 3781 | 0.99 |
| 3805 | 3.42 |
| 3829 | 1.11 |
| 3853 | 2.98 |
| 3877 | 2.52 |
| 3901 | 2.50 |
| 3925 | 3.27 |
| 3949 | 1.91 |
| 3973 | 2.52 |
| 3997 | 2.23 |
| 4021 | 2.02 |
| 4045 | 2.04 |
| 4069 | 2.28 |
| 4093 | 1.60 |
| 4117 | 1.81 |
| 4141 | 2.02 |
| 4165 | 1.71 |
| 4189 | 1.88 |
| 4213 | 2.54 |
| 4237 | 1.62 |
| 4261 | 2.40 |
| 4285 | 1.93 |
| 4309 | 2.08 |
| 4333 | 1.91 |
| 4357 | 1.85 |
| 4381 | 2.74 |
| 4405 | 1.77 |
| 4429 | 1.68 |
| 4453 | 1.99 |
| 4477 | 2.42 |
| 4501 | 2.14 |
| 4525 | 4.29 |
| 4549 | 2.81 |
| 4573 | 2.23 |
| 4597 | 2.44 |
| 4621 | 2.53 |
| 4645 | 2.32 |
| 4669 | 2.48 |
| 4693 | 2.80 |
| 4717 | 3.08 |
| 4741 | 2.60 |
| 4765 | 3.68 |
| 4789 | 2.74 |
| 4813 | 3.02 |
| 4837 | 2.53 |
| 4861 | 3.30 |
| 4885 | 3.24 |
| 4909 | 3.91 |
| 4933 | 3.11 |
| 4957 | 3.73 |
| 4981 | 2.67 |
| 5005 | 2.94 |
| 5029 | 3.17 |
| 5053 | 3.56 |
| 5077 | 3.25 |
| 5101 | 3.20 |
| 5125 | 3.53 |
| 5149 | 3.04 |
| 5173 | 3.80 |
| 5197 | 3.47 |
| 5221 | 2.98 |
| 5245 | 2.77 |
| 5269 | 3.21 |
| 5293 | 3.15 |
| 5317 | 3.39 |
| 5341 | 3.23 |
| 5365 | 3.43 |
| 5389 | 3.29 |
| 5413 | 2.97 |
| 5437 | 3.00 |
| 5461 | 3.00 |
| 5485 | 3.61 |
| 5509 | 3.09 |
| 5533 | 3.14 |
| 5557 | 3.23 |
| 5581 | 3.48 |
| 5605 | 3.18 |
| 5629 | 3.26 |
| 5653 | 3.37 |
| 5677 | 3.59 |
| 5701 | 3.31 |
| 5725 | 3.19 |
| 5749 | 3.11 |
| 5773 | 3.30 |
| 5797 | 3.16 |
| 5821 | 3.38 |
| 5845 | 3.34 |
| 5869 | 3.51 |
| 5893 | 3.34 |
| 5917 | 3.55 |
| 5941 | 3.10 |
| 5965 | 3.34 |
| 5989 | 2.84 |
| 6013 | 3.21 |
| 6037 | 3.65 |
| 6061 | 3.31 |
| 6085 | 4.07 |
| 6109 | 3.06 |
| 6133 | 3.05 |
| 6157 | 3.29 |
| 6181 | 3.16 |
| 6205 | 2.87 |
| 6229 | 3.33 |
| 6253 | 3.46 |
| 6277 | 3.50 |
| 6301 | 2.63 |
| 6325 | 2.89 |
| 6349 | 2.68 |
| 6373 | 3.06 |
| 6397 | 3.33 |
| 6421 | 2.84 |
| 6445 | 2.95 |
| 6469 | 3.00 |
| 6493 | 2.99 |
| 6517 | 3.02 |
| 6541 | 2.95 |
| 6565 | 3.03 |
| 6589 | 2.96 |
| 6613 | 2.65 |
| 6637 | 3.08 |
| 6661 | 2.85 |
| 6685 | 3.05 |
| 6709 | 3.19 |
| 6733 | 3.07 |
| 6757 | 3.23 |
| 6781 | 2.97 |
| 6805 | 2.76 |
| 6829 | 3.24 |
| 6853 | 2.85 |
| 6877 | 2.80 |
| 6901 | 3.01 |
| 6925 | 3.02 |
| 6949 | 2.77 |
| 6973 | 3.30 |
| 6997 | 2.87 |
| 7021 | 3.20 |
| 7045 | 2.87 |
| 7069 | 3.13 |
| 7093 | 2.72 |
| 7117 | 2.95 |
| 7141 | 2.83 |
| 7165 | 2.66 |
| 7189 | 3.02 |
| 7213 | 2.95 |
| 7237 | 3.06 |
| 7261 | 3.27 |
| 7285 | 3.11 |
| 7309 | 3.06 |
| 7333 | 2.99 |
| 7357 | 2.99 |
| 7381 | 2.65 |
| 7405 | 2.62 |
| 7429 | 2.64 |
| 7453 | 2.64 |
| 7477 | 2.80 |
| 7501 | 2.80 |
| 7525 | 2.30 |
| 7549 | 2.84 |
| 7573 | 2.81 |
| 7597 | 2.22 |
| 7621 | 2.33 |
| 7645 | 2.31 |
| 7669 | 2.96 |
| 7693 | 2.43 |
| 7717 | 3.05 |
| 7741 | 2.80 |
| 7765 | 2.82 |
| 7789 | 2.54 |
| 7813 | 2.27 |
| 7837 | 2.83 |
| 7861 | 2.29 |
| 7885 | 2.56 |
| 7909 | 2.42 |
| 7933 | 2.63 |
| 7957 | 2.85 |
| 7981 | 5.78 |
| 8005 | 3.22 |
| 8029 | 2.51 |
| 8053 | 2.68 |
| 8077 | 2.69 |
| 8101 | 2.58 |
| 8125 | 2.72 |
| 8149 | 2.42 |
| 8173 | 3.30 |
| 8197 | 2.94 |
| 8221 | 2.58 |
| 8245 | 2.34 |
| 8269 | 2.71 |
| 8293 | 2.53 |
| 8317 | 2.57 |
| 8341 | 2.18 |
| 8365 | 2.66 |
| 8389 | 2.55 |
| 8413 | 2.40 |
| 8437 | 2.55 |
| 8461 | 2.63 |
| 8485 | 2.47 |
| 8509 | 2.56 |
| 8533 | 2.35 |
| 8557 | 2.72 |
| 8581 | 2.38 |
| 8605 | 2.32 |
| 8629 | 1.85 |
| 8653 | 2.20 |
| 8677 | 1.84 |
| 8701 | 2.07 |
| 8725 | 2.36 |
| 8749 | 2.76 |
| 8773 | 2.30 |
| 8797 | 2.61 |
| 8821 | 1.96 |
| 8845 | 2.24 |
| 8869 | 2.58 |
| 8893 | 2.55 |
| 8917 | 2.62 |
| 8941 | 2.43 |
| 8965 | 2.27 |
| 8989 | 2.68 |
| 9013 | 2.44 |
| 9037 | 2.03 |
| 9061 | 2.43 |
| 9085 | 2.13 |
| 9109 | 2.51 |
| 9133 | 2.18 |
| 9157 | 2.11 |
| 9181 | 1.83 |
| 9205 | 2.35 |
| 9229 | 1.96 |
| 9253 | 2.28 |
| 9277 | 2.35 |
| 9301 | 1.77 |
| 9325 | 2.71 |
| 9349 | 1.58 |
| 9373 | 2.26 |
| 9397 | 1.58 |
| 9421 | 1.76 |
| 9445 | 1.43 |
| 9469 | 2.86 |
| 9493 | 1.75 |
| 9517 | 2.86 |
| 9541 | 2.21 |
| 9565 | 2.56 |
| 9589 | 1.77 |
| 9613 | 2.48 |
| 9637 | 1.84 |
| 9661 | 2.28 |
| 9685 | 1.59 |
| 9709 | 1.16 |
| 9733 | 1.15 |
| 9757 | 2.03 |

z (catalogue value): 0.22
